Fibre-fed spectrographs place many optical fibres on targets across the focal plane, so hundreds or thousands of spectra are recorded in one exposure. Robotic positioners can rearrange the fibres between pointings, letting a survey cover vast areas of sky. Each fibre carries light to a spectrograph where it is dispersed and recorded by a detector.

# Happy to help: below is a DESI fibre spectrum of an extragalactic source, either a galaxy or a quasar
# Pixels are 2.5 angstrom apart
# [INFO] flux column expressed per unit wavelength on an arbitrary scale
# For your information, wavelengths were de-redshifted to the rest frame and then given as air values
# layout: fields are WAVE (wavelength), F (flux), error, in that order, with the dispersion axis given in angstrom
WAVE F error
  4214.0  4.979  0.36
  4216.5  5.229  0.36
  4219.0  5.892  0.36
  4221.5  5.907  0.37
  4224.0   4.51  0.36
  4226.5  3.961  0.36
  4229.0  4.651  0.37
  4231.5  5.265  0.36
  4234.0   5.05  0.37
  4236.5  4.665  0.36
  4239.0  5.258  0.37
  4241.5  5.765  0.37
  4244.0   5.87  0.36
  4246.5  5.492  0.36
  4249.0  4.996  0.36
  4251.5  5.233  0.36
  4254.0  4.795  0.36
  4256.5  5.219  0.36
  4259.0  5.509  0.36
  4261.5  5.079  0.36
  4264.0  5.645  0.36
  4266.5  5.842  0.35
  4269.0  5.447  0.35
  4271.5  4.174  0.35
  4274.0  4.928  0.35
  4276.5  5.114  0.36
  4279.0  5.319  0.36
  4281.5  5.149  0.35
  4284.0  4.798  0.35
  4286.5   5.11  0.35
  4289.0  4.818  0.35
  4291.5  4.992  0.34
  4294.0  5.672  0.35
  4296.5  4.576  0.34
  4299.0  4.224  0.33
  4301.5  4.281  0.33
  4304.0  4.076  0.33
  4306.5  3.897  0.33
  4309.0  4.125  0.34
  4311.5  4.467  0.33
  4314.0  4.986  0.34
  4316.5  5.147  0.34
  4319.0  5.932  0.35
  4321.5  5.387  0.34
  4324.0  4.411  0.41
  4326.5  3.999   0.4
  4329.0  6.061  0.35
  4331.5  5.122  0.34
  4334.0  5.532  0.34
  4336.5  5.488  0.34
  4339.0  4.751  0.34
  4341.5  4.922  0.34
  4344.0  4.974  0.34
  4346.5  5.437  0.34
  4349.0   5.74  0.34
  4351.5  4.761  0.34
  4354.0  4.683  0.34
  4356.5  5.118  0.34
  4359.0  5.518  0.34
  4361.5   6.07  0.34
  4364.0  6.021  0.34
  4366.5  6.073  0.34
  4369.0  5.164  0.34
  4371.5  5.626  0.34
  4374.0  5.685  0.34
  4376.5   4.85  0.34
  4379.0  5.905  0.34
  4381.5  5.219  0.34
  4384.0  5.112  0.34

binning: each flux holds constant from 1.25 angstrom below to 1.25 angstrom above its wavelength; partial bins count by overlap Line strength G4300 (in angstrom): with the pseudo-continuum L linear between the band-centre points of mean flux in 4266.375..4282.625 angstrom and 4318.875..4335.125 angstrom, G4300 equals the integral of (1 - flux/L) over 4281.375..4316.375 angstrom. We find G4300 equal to 3.2 angstrom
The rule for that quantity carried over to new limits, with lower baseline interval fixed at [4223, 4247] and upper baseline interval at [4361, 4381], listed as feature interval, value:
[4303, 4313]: 2.2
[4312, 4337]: 1.2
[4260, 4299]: 1.1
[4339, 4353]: 1.0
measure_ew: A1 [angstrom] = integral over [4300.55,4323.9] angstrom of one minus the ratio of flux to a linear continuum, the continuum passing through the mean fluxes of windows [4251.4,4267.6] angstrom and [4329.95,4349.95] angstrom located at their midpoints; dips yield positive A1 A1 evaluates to 2.6 angstrom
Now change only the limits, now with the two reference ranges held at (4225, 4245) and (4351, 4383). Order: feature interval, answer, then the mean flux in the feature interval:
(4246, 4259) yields -0.2 angstrom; 5.16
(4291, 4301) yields 0.8 angstrom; 4.81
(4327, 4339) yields -0.1 angstrom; 5.37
